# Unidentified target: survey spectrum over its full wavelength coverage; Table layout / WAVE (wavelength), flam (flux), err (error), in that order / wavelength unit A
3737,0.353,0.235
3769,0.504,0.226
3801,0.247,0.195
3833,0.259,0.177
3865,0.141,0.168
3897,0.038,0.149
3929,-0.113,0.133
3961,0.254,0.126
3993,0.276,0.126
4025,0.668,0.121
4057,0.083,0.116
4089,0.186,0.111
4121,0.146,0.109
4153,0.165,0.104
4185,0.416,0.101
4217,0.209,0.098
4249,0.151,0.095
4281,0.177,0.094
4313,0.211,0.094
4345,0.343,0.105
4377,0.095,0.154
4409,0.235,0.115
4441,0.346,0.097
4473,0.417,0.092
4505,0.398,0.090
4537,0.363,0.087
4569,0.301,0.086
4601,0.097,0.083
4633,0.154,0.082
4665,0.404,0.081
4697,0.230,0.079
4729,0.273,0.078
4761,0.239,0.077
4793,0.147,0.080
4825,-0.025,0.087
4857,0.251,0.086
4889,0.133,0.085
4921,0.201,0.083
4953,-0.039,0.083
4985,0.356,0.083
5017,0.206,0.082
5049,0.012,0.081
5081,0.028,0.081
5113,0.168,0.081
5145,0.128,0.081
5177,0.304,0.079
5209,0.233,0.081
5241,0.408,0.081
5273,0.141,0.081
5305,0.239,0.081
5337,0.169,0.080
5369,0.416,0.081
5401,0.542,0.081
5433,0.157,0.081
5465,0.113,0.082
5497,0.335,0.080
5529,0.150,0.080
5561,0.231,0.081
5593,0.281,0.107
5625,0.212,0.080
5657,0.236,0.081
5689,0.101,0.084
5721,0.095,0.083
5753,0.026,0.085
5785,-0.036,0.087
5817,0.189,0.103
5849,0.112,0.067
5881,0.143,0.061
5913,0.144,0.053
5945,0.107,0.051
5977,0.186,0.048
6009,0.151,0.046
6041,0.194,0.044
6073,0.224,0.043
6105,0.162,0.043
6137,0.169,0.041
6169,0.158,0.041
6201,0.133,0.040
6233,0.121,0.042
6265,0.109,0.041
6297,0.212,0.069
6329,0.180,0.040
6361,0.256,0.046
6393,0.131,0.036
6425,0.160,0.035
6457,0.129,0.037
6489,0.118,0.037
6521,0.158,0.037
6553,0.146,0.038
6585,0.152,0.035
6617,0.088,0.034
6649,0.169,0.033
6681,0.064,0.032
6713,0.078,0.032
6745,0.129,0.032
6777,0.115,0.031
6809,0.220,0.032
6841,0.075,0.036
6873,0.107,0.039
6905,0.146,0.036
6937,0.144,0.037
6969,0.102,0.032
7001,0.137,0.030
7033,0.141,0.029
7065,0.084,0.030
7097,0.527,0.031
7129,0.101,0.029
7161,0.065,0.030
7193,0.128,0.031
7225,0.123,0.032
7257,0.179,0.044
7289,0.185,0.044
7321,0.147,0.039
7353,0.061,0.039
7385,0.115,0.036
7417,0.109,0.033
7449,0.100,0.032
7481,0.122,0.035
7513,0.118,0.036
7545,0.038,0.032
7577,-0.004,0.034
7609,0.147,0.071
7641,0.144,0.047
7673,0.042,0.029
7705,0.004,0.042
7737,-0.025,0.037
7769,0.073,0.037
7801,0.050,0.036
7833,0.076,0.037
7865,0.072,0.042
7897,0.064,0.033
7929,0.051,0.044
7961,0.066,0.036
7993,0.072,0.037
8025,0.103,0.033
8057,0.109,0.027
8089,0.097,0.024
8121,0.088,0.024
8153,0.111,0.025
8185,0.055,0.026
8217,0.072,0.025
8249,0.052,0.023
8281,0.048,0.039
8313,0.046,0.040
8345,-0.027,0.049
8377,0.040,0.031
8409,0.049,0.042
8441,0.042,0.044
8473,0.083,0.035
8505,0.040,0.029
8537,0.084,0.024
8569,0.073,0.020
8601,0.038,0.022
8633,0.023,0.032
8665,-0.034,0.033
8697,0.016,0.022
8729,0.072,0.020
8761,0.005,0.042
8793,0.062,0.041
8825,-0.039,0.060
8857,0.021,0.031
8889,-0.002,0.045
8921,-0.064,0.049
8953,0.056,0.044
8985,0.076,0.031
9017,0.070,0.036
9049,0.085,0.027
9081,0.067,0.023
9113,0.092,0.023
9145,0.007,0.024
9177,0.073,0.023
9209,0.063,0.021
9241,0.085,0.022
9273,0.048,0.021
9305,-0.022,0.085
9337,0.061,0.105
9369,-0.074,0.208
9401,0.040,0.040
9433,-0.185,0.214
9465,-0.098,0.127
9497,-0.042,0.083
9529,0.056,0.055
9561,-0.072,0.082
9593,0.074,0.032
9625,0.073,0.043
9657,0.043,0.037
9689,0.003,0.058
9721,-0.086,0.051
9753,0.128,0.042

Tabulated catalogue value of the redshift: 0.08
